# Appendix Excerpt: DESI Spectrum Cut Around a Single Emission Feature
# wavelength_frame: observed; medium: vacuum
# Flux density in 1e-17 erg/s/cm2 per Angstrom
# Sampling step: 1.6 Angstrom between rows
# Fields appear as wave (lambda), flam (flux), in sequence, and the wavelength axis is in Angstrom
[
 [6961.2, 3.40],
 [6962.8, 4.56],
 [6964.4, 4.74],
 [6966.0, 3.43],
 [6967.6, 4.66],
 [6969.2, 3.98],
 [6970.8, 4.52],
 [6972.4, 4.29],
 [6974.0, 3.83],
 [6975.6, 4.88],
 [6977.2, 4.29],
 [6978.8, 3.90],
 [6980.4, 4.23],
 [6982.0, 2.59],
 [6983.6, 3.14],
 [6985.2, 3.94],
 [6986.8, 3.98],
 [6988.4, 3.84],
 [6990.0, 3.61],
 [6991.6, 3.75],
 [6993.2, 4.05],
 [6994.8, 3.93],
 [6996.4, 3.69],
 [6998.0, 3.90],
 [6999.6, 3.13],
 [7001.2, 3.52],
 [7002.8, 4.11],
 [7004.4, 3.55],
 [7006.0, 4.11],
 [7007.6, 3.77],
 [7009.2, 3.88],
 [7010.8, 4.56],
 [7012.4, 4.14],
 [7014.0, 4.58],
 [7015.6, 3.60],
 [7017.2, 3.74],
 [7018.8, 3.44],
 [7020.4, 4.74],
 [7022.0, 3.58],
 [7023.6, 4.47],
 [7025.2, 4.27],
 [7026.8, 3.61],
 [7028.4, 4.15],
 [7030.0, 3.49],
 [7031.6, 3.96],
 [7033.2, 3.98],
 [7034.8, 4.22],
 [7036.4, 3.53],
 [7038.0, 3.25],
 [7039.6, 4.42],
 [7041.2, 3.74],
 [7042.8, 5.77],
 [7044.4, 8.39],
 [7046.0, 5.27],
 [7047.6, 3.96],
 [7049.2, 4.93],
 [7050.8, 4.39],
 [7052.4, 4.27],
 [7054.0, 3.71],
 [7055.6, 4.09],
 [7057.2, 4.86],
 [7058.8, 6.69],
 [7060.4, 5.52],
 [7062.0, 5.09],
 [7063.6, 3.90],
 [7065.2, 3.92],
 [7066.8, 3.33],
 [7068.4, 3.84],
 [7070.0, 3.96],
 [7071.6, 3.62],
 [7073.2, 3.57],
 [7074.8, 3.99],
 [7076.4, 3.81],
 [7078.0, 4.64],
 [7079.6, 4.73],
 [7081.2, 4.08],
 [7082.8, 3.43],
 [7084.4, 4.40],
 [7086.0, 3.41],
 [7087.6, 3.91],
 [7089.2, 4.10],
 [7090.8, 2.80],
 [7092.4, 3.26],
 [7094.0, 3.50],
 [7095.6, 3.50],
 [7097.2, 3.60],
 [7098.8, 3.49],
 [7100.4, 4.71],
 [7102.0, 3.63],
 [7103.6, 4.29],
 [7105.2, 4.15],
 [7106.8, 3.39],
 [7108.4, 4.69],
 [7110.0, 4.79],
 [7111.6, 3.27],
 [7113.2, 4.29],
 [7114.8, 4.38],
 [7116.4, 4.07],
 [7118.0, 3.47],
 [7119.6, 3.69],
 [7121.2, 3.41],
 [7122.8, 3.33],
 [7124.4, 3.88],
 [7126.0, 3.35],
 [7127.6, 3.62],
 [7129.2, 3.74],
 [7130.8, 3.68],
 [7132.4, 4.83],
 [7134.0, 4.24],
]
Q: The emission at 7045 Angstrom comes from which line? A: [S II] 6716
